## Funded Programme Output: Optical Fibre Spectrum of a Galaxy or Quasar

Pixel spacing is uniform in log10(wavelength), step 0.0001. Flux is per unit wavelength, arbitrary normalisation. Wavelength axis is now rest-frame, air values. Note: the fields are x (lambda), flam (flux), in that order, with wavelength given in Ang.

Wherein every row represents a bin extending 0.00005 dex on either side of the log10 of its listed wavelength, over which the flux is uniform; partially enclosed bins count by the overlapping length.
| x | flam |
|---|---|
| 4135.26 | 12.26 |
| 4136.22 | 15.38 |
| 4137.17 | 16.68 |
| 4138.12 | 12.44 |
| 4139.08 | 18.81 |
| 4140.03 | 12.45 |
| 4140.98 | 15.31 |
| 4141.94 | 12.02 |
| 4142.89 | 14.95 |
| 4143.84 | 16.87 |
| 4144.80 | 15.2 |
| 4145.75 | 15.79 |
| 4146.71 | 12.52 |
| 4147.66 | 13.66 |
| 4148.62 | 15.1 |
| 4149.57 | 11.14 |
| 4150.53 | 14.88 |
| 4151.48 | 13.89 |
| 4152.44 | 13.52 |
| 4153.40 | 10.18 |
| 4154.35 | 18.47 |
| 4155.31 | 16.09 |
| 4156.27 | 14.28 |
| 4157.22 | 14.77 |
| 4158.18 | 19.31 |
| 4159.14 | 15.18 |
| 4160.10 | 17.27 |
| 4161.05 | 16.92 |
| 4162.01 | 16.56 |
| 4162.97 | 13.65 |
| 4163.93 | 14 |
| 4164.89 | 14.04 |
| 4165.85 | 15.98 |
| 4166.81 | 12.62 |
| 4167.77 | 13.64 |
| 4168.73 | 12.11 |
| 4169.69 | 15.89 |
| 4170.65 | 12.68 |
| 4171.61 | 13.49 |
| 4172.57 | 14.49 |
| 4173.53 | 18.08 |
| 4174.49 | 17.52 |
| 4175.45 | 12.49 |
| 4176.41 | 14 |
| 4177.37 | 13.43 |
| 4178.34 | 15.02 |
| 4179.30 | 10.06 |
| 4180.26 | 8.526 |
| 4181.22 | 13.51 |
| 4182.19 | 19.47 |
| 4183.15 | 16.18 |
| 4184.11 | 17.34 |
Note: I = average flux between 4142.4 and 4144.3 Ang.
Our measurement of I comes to 15.9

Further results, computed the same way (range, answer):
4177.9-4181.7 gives 11.8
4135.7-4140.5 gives 15.1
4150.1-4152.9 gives 14.1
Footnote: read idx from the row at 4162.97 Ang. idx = 13.65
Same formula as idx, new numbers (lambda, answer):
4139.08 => 18.81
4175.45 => 12.49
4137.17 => 16.68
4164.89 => 14.04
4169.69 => 15.89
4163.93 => 14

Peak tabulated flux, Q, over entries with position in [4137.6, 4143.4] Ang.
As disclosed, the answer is 18.81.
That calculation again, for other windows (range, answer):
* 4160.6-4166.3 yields 16.92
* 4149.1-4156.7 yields 18.47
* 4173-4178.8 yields 18.08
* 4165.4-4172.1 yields 15.98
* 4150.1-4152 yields 14.88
